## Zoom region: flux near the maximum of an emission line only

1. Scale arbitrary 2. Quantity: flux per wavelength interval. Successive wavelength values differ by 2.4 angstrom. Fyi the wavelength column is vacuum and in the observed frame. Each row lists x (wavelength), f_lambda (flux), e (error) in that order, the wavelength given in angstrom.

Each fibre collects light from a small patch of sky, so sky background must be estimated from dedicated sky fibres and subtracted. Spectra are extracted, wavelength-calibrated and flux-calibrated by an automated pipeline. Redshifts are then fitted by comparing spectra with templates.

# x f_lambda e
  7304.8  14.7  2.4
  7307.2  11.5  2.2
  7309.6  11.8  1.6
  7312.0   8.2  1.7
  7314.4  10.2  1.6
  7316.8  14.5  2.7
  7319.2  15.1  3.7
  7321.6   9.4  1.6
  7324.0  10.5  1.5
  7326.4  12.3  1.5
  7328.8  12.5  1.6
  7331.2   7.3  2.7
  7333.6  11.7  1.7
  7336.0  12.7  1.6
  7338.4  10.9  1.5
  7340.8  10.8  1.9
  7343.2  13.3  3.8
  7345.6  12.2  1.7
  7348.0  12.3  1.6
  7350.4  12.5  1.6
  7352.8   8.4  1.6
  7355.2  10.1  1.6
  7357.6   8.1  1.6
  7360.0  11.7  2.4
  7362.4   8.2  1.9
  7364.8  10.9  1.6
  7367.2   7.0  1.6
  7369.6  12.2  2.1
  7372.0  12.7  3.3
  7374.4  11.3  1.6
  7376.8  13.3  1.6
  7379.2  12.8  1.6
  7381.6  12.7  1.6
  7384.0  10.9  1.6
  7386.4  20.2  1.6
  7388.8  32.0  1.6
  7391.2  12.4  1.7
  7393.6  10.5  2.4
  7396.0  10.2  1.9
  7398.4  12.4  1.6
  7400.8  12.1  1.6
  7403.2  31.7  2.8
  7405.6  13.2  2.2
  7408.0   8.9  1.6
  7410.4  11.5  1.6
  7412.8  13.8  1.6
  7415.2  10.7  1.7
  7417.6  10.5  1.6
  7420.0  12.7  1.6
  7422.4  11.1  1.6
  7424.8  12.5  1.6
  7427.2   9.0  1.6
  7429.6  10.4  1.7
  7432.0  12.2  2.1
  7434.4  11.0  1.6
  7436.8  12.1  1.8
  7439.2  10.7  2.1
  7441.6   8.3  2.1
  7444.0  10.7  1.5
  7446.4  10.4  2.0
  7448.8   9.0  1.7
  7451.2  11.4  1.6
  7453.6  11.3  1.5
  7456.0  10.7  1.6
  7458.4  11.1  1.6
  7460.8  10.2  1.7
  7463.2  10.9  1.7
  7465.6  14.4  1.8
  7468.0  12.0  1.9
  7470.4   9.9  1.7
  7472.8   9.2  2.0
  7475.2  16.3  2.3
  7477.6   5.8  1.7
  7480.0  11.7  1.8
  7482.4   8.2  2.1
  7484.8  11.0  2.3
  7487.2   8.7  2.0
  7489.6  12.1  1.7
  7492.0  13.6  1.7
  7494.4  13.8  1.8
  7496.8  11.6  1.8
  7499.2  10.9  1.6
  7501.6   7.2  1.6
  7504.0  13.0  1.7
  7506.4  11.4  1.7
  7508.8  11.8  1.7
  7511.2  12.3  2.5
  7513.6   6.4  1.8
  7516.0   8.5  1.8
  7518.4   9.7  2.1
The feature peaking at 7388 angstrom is [S II] 6716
